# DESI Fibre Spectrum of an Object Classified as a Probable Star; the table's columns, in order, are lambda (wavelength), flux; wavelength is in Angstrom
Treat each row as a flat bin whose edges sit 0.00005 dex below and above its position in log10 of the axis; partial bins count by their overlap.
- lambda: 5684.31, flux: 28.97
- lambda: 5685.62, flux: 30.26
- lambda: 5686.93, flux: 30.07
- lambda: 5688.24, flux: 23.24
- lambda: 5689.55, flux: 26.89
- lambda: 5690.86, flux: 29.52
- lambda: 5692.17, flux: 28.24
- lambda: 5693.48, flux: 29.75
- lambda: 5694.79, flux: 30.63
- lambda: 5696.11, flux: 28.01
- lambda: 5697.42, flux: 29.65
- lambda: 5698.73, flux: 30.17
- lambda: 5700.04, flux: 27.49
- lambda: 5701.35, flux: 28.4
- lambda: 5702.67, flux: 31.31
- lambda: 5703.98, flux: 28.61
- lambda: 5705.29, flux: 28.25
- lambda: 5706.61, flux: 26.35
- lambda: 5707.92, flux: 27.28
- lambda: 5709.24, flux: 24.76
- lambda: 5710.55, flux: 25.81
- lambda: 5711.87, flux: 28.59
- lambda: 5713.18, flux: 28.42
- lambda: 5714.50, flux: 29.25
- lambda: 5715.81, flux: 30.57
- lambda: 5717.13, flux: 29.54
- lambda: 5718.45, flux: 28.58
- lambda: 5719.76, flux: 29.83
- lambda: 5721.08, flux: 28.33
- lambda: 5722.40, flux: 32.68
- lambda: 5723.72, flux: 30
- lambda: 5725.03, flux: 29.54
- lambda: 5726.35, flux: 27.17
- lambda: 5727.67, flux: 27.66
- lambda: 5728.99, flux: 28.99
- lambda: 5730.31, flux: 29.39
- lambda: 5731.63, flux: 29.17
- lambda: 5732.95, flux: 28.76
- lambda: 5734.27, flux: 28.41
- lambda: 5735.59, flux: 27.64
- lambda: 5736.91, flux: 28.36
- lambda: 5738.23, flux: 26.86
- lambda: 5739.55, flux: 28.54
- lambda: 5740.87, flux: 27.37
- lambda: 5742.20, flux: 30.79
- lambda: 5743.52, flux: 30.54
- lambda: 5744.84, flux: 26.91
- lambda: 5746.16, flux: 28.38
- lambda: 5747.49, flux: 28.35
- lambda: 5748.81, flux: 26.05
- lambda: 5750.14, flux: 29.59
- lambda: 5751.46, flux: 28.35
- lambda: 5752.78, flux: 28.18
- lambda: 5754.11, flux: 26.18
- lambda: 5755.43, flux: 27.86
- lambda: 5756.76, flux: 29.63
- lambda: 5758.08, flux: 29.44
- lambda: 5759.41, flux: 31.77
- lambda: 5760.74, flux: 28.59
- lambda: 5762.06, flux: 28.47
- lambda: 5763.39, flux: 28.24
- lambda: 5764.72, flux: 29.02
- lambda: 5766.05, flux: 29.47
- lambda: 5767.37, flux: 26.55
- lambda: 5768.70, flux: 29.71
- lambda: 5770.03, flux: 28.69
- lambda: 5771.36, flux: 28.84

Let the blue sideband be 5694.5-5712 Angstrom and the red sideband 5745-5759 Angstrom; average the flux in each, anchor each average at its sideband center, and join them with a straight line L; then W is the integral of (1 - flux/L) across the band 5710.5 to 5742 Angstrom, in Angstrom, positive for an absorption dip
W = -0.70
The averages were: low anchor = 28.2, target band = 28.8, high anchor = 28.2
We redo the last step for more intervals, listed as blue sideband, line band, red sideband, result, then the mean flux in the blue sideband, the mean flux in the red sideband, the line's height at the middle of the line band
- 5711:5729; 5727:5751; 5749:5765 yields 0.4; 29.2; 28.7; 28.9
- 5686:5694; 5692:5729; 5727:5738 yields -0.7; 28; 28.5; 28.2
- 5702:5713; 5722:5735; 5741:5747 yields -0.3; 27.6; 28.9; 28.4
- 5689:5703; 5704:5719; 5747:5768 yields 0.5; 29.1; 28.5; 28.9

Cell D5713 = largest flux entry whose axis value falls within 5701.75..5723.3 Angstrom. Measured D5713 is 32.68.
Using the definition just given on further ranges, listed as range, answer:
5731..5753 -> 30.79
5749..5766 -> 31.77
